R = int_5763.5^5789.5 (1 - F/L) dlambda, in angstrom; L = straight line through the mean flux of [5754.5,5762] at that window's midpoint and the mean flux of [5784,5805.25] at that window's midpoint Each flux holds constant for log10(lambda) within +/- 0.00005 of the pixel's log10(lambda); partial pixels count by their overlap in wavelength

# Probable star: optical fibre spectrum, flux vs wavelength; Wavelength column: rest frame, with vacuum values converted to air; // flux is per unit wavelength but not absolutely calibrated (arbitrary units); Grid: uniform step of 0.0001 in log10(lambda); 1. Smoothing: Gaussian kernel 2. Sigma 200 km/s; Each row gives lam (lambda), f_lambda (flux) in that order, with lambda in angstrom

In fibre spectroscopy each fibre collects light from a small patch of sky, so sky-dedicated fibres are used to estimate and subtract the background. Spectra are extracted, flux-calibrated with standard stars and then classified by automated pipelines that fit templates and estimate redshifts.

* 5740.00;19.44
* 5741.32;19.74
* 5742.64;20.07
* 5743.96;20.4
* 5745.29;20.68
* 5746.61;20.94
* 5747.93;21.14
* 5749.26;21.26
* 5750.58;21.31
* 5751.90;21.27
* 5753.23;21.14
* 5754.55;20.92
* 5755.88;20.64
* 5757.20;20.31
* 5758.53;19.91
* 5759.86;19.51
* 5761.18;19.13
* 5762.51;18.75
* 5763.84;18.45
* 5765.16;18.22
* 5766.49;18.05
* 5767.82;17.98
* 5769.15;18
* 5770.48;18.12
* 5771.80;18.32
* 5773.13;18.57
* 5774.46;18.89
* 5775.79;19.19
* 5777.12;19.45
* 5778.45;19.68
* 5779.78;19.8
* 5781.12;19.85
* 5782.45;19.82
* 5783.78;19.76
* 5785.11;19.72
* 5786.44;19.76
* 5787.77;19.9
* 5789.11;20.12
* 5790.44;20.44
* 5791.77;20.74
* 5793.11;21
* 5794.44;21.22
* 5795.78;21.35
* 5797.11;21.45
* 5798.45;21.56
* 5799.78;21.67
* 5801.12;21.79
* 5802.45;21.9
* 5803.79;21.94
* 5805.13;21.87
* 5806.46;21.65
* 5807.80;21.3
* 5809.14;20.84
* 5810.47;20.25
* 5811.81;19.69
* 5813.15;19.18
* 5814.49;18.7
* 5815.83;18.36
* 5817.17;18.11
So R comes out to 1.8 angstrom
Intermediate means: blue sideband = 20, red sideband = 21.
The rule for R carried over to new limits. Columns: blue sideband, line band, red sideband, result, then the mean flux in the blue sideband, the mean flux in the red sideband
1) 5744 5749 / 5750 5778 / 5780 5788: 1.4 angstrom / 20.9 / 19.8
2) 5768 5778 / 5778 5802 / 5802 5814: -1.0 angstrom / 18.6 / 20.9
